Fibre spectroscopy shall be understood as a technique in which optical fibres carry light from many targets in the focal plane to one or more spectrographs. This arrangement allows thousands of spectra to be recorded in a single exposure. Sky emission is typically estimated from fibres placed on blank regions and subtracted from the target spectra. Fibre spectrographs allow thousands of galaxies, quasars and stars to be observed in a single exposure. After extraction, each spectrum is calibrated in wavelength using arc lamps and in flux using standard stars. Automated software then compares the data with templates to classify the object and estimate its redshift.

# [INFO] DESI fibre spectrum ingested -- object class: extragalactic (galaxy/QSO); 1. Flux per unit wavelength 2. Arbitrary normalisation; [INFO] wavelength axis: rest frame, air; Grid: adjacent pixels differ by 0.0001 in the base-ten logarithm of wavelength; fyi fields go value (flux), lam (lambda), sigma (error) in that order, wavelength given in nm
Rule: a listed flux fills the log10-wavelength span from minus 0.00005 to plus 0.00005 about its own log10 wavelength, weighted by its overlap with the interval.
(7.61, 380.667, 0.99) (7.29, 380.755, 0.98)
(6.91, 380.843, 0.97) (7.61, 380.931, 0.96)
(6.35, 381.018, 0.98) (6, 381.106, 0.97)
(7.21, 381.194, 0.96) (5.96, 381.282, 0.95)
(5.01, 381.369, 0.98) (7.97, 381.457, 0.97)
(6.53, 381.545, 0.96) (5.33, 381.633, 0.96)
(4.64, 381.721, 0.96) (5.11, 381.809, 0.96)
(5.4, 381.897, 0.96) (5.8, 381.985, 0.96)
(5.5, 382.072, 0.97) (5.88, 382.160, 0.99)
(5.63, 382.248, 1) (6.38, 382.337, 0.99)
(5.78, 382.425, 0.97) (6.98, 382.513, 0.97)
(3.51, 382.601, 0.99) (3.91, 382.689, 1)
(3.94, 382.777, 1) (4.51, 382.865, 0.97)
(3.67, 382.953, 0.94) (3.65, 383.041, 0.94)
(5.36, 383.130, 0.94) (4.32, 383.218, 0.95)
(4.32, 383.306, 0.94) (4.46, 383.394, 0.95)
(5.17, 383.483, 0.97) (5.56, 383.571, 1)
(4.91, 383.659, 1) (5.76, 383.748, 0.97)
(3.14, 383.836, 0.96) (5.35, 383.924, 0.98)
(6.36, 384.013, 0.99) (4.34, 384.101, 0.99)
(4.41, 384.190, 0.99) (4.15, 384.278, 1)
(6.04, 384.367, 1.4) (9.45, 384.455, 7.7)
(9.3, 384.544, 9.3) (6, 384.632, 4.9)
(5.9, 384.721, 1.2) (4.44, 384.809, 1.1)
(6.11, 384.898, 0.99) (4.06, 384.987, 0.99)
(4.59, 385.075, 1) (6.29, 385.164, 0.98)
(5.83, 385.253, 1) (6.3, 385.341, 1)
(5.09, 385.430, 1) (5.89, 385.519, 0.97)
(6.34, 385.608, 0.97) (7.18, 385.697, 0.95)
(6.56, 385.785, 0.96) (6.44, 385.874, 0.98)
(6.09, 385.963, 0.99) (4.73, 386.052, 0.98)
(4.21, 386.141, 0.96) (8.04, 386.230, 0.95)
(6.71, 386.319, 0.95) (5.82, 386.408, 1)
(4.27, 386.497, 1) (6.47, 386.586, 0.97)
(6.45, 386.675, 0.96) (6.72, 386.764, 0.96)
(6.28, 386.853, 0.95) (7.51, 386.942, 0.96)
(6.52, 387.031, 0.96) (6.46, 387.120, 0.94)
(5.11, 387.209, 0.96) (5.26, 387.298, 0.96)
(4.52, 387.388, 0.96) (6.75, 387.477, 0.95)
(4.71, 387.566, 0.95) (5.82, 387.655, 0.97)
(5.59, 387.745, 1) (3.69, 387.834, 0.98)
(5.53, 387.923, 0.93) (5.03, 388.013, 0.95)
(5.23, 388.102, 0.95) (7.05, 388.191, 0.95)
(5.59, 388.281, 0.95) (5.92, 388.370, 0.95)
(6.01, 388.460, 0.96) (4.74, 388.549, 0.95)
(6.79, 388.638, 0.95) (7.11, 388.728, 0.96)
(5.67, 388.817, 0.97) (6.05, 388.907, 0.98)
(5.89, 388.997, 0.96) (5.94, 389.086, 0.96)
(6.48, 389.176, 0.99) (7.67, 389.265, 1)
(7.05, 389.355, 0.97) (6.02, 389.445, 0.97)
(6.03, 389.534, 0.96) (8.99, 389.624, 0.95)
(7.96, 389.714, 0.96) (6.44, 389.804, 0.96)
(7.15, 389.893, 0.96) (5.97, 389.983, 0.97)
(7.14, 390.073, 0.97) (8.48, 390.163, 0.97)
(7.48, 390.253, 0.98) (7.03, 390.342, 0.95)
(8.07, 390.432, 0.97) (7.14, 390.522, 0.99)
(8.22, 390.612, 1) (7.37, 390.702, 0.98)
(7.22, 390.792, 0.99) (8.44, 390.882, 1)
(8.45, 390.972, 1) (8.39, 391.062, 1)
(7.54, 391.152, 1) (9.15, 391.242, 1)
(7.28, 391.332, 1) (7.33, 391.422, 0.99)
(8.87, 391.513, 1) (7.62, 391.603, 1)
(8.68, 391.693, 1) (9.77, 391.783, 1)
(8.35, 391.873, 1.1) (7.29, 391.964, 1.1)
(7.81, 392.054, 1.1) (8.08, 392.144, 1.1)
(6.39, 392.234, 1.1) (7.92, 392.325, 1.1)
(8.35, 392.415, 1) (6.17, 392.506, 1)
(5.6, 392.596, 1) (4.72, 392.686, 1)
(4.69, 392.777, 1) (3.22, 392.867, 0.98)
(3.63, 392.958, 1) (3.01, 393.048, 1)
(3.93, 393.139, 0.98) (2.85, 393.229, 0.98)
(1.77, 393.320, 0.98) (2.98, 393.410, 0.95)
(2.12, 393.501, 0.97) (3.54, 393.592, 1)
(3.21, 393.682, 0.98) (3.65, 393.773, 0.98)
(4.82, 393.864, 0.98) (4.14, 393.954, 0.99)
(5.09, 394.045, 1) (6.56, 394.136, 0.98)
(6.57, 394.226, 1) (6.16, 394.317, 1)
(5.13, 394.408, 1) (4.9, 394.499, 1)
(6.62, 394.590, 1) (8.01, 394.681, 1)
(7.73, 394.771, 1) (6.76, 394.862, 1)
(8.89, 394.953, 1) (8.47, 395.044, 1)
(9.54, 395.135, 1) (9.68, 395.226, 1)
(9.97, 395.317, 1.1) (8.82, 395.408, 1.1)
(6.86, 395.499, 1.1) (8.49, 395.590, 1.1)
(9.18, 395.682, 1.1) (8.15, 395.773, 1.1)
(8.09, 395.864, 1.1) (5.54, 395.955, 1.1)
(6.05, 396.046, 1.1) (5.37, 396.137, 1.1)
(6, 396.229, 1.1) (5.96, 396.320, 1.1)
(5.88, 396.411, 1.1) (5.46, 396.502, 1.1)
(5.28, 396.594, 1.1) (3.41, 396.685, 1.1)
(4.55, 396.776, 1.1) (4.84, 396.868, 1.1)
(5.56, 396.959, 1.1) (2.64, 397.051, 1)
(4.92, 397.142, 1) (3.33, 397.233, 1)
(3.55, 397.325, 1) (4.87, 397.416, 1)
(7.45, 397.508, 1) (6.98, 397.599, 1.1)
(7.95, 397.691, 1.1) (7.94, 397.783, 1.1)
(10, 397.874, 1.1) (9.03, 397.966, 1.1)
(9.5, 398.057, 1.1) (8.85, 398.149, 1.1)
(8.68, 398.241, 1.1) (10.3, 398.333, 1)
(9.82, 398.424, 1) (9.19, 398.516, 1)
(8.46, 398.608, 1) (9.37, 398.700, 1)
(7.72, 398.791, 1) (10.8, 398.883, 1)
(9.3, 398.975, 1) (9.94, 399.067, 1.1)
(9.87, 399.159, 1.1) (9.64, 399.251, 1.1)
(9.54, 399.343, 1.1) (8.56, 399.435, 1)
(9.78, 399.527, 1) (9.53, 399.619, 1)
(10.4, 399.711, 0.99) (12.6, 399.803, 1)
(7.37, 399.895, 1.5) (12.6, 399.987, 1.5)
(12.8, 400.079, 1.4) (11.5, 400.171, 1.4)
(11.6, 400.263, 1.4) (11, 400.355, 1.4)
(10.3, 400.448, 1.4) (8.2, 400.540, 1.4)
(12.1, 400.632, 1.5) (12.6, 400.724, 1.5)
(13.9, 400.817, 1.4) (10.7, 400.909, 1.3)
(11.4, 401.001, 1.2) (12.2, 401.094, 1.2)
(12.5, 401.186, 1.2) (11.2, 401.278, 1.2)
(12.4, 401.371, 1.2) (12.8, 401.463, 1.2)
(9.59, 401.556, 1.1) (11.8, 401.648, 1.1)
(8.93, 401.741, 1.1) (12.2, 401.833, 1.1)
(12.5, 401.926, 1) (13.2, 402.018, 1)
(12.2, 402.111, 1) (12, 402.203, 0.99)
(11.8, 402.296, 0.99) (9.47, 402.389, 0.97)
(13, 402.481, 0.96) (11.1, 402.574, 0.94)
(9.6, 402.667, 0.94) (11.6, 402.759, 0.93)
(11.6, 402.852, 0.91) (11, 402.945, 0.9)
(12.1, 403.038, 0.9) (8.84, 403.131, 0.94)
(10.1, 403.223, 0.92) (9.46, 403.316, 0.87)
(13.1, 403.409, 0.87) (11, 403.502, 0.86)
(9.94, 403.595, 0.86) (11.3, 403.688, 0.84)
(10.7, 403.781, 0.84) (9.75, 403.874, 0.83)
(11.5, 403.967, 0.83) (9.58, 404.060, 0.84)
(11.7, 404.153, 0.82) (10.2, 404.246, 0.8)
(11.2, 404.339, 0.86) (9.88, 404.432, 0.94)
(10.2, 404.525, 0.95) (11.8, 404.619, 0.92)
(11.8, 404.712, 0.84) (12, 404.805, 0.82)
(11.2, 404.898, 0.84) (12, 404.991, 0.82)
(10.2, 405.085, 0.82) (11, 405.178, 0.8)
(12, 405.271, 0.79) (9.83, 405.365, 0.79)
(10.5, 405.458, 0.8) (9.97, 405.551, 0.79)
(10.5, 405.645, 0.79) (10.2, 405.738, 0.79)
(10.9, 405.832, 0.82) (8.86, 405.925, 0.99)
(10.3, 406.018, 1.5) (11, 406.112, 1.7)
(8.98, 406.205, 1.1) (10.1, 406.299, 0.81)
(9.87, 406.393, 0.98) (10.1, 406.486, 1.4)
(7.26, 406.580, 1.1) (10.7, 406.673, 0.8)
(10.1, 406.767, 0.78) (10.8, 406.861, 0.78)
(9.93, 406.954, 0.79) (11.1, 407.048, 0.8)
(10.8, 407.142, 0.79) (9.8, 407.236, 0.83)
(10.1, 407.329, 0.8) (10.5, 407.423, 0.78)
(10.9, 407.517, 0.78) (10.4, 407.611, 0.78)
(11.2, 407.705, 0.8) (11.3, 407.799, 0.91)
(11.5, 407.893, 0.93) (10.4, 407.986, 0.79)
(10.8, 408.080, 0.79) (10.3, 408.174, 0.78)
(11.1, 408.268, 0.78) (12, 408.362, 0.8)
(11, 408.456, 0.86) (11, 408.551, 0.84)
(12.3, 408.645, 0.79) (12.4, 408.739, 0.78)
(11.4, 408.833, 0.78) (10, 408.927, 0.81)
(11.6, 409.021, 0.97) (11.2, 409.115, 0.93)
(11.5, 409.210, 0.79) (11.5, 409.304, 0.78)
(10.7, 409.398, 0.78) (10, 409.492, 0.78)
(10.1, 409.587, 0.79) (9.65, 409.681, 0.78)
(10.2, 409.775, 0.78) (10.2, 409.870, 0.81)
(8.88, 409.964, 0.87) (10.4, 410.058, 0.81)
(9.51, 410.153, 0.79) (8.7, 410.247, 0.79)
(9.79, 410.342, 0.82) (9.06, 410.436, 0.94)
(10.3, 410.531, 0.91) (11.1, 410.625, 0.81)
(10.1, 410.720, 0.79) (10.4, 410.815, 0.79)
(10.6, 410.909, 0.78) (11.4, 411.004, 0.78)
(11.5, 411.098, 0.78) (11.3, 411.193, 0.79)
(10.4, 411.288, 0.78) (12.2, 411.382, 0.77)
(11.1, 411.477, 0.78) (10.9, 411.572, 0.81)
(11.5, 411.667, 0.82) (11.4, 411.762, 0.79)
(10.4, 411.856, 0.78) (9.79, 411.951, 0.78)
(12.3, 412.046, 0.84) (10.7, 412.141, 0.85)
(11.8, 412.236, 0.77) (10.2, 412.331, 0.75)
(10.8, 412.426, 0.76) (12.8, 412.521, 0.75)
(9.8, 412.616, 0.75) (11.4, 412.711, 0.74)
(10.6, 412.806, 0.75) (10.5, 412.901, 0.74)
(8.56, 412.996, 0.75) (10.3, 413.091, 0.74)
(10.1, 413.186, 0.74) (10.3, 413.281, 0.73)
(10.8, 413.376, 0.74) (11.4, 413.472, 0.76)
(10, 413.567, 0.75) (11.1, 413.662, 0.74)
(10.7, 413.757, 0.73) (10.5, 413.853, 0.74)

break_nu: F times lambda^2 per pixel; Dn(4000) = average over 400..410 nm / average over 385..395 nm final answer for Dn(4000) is 1.89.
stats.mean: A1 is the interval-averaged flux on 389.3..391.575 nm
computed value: 7.57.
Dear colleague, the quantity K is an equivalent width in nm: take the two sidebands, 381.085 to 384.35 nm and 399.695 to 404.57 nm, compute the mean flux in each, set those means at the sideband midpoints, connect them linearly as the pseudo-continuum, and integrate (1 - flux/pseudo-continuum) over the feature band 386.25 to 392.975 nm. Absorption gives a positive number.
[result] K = 0.59 nm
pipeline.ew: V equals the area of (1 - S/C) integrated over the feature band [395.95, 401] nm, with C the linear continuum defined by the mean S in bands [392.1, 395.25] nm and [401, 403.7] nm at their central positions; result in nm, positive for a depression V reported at 0.29 nm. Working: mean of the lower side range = 5.54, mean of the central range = 8.41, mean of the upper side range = 11.3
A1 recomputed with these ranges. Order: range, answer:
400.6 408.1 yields 10.9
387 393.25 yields 6.56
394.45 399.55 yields 7.53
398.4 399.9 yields 9.57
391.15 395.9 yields 6.48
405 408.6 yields 10.5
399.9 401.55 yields 11.6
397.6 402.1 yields 10.4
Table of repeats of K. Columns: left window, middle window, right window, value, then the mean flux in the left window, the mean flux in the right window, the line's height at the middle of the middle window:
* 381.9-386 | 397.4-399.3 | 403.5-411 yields -0.064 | 5.45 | 10.6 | 8.61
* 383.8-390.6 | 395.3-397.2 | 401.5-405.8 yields 0.563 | 6.13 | 11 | 8.8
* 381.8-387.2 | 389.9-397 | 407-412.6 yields 0.837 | 5.6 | 10.8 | 7.43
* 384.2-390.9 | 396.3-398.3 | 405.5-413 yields 0.487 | 6.29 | 10.6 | 8.22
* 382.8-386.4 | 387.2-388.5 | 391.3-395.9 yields 0.085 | 5.52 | 6.42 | 5.84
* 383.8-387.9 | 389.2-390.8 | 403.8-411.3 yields -0.135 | 5.81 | 10.6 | 6.73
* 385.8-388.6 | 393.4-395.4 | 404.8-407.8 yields 0.357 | 5.79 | 10.4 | 7.53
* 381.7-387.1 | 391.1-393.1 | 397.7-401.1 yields 0.254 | 5.58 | 10.1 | 7.92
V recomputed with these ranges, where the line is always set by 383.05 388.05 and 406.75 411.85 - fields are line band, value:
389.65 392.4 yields -0.39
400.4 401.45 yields -0.32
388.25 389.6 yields 0.03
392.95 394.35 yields 0.65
